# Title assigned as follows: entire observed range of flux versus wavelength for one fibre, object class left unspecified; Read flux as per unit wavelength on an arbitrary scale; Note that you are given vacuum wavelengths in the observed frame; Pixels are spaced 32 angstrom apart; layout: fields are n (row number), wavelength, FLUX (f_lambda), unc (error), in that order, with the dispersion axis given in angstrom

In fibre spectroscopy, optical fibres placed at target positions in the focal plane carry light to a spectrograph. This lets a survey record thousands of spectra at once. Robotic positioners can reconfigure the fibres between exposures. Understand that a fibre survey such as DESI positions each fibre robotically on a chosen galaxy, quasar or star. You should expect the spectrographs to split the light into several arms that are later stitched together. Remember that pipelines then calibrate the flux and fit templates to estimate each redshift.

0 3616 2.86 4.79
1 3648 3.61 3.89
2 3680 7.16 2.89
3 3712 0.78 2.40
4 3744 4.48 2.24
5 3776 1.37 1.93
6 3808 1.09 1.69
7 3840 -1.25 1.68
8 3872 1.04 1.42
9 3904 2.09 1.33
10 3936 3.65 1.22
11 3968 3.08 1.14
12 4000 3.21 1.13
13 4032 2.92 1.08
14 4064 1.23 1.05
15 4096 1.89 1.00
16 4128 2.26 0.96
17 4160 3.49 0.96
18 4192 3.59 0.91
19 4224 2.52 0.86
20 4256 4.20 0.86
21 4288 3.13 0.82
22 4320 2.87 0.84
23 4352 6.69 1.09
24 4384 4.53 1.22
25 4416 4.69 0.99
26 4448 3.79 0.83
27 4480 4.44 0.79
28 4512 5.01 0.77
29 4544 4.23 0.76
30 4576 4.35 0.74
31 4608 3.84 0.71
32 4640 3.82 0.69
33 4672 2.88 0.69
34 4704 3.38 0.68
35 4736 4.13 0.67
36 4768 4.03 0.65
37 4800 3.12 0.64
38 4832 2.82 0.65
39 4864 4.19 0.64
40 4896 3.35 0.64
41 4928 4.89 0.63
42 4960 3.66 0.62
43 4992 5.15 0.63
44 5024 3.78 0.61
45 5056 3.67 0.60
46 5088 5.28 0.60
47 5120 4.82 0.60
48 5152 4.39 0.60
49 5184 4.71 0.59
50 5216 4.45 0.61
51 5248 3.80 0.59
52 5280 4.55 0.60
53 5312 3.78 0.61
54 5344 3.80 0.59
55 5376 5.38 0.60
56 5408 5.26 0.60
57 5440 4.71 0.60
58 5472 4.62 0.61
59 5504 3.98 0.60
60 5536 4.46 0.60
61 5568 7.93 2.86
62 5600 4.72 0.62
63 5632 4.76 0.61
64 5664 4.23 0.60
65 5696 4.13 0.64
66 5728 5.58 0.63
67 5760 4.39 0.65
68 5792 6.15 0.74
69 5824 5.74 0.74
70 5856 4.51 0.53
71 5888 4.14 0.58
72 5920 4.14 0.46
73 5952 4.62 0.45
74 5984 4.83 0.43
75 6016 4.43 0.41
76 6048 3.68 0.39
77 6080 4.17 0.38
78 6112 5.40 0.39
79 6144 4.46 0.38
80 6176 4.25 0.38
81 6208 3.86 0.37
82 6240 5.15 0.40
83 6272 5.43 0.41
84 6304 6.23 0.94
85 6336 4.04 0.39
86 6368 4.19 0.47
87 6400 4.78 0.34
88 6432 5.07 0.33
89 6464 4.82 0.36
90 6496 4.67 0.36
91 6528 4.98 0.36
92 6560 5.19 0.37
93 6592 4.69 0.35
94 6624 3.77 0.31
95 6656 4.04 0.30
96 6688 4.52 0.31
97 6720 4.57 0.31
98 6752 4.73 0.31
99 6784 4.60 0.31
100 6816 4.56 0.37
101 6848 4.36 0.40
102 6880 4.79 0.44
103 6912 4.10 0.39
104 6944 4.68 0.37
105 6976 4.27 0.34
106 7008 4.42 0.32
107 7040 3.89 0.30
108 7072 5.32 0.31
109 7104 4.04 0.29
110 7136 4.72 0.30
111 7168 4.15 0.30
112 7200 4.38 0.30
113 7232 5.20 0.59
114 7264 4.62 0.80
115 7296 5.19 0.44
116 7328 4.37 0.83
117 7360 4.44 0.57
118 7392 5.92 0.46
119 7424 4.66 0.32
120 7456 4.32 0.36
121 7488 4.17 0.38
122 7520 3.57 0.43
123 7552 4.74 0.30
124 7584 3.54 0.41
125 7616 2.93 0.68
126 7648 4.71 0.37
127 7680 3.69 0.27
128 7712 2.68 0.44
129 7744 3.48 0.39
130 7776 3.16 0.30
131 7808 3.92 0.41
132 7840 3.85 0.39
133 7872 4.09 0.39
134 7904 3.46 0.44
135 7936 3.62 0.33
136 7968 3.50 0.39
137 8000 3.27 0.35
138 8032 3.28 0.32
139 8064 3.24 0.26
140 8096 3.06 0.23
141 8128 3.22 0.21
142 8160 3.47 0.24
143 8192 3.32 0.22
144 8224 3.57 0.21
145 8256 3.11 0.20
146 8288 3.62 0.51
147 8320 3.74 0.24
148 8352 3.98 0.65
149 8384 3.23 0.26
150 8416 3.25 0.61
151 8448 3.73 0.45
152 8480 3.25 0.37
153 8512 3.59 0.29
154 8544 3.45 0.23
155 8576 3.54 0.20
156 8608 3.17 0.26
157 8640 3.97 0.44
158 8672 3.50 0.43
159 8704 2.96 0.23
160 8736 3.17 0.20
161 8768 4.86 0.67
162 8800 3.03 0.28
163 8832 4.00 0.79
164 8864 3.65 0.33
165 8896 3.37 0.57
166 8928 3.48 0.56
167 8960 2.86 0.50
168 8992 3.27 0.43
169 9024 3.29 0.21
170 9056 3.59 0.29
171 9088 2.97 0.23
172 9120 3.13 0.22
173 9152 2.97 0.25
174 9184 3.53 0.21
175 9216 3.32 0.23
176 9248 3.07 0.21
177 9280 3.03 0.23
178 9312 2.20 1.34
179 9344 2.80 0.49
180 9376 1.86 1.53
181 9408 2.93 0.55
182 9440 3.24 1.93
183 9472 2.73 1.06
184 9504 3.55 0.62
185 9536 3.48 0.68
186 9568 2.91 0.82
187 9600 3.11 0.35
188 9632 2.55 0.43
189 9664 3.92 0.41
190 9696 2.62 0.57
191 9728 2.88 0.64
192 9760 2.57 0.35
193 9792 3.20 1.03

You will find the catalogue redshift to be 0.13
